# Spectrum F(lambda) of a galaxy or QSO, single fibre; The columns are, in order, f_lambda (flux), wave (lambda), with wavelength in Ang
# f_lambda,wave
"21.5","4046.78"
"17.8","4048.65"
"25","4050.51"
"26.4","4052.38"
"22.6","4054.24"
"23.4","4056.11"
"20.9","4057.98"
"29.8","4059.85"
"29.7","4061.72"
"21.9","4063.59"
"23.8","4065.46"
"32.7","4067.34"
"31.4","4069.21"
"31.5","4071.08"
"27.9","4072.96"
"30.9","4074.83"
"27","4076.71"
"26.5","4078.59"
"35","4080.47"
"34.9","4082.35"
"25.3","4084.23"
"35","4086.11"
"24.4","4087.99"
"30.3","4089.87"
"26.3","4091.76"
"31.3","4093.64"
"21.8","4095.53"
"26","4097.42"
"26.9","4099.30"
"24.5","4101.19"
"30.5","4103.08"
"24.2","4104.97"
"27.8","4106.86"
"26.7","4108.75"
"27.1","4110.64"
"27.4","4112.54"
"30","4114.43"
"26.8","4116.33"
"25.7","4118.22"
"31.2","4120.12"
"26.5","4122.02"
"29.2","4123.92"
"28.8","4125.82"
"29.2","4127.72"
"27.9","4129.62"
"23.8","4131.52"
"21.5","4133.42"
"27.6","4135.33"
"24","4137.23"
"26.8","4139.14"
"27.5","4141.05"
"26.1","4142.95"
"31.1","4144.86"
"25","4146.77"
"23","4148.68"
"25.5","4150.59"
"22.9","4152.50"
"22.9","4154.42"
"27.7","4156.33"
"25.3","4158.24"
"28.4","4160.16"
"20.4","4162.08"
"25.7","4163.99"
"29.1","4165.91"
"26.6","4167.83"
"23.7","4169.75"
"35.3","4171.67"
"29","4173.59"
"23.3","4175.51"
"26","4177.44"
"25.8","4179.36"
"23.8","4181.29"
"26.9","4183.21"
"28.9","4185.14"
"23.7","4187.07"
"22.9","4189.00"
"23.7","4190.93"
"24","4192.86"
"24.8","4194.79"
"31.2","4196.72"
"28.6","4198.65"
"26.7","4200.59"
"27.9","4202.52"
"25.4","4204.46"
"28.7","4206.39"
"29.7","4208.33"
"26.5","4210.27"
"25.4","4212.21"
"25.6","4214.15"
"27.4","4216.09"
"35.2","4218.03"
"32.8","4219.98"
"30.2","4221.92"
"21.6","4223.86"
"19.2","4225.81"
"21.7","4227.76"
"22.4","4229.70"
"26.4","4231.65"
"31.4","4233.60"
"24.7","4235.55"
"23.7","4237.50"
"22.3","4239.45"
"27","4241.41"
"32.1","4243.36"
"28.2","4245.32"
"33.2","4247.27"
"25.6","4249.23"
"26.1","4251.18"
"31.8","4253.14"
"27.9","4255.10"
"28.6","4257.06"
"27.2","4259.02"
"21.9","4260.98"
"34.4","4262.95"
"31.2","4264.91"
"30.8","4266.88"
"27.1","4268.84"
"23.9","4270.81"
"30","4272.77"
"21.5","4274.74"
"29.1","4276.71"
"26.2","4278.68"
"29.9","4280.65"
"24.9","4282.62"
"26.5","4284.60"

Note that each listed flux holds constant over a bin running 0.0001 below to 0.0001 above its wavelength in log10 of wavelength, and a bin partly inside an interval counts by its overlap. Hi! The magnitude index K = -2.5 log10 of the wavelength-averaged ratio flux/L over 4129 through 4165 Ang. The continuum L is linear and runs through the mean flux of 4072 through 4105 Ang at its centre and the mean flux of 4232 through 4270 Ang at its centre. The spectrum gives 0.12 mag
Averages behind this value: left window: 28.4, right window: 28.1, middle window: 25.4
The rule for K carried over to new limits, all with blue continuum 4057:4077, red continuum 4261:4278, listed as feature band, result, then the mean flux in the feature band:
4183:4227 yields 0.049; 26.8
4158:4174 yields 0.038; 27.1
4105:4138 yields 0.037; 27.1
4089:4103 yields 0.042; 26.9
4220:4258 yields 0.054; 26.7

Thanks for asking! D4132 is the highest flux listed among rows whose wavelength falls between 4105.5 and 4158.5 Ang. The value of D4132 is 31.2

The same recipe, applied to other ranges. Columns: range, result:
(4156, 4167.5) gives 29.1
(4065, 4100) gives 35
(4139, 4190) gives 35.3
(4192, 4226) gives 35.2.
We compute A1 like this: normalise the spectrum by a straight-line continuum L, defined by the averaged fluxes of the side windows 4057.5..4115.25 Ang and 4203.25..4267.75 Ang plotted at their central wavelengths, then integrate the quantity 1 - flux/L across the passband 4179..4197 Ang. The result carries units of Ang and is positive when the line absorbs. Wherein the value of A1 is 1.5 Ang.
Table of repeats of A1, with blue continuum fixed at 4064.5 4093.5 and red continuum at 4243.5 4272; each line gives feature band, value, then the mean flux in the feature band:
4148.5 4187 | 4.03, 26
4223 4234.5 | 1.98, 23.8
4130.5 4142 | 1.58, 25.2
